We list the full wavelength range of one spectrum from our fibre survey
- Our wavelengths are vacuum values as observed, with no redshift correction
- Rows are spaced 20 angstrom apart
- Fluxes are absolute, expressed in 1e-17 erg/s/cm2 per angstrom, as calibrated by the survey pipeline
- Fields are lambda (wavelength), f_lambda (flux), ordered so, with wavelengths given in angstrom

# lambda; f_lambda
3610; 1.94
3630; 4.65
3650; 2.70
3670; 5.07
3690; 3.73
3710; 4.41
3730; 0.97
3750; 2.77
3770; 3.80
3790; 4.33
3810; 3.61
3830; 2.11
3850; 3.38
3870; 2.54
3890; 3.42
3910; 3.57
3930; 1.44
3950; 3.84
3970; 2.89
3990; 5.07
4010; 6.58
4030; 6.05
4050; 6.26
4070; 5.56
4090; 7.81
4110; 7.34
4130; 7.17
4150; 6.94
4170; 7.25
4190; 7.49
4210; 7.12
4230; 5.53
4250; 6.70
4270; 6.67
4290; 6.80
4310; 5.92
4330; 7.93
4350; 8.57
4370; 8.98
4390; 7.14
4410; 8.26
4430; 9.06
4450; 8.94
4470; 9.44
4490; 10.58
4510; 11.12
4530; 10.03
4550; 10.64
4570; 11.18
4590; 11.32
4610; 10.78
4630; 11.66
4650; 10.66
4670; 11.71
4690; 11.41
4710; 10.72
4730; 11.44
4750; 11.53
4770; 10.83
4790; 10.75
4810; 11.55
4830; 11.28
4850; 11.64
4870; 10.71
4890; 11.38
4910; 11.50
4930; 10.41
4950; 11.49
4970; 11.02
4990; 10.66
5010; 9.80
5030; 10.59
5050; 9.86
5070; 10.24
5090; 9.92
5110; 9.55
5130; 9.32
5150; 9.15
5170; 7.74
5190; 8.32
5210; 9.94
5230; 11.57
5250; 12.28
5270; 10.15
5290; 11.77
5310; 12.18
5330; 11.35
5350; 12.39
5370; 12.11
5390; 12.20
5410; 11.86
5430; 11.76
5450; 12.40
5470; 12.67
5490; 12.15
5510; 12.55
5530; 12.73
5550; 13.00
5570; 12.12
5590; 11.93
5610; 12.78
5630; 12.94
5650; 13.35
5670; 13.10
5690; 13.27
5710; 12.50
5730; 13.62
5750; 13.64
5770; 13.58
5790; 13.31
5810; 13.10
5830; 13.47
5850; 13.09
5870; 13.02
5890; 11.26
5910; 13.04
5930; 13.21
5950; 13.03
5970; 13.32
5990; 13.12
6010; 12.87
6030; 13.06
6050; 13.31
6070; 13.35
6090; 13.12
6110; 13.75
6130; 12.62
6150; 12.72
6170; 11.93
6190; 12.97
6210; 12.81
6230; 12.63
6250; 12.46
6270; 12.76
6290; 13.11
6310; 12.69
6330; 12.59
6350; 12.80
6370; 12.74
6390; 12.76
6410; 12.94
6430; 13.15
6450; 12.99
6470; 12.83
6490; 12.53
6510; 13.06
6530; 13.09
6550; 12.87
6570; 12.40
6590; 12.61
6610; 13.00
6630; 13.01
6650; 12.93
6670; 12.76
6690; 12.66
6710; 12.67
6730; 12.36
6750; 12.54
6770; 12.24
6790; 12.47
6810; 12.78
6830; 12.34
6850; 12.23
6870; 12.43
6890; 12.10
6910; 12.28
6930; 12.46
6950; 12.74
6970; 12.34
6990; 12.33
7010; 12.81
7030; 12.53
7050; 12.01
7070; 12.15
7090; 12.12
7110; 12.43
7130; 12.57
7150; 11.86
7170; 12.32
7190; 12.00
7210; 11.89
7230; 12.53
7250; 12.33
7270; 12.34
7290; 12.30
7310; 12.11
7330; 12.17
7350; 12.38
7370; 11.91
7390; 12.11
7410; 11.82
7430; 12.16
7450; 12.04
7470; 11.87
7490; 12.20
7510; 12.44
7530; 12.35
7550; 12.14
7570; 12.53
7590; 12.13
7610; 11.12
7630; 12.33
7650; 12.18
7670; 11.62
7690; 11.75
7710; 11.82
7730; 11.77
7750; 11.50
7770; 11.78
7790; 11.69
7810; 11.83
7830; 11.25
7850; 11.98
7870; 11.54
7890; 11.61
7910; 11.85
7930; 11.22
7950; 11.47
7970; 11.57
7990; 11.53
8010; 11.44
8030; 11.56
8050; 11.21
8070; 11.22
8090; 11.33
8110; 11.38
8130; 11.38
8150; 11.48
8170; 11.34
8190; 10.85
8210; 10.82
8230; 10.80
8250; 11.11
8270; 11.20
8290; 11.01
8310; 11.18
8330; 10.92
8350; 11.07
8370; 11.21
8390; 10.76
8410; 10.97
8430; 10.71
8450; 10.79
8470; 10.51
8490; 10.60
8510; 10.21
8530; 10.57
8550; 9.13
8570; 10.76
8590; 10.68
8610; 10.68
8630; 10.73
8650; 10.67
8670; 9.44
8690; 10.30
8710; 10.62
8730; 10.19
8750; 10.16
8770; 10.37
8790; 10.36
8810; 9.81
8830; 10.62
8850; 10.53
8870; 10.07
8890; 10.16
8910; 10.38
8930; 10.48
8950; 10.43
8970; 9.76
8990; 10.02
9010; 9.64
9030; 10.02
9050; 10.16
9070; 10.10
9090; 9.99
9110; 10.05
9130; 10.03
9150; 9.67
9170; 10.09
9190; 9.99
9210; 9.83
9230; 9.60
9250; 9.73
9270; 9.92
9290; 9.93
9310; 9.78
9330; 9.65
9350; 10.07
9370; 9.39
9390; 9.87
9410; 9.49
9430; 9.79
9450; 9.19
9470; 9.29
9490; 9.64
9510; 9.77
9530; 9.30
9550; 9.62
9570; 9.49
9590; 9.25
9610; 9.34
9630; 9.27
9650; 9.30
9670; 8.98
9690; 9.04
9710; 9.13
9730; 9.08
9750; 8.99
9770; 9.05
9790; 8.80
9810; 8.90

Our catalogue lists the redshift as 0.00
